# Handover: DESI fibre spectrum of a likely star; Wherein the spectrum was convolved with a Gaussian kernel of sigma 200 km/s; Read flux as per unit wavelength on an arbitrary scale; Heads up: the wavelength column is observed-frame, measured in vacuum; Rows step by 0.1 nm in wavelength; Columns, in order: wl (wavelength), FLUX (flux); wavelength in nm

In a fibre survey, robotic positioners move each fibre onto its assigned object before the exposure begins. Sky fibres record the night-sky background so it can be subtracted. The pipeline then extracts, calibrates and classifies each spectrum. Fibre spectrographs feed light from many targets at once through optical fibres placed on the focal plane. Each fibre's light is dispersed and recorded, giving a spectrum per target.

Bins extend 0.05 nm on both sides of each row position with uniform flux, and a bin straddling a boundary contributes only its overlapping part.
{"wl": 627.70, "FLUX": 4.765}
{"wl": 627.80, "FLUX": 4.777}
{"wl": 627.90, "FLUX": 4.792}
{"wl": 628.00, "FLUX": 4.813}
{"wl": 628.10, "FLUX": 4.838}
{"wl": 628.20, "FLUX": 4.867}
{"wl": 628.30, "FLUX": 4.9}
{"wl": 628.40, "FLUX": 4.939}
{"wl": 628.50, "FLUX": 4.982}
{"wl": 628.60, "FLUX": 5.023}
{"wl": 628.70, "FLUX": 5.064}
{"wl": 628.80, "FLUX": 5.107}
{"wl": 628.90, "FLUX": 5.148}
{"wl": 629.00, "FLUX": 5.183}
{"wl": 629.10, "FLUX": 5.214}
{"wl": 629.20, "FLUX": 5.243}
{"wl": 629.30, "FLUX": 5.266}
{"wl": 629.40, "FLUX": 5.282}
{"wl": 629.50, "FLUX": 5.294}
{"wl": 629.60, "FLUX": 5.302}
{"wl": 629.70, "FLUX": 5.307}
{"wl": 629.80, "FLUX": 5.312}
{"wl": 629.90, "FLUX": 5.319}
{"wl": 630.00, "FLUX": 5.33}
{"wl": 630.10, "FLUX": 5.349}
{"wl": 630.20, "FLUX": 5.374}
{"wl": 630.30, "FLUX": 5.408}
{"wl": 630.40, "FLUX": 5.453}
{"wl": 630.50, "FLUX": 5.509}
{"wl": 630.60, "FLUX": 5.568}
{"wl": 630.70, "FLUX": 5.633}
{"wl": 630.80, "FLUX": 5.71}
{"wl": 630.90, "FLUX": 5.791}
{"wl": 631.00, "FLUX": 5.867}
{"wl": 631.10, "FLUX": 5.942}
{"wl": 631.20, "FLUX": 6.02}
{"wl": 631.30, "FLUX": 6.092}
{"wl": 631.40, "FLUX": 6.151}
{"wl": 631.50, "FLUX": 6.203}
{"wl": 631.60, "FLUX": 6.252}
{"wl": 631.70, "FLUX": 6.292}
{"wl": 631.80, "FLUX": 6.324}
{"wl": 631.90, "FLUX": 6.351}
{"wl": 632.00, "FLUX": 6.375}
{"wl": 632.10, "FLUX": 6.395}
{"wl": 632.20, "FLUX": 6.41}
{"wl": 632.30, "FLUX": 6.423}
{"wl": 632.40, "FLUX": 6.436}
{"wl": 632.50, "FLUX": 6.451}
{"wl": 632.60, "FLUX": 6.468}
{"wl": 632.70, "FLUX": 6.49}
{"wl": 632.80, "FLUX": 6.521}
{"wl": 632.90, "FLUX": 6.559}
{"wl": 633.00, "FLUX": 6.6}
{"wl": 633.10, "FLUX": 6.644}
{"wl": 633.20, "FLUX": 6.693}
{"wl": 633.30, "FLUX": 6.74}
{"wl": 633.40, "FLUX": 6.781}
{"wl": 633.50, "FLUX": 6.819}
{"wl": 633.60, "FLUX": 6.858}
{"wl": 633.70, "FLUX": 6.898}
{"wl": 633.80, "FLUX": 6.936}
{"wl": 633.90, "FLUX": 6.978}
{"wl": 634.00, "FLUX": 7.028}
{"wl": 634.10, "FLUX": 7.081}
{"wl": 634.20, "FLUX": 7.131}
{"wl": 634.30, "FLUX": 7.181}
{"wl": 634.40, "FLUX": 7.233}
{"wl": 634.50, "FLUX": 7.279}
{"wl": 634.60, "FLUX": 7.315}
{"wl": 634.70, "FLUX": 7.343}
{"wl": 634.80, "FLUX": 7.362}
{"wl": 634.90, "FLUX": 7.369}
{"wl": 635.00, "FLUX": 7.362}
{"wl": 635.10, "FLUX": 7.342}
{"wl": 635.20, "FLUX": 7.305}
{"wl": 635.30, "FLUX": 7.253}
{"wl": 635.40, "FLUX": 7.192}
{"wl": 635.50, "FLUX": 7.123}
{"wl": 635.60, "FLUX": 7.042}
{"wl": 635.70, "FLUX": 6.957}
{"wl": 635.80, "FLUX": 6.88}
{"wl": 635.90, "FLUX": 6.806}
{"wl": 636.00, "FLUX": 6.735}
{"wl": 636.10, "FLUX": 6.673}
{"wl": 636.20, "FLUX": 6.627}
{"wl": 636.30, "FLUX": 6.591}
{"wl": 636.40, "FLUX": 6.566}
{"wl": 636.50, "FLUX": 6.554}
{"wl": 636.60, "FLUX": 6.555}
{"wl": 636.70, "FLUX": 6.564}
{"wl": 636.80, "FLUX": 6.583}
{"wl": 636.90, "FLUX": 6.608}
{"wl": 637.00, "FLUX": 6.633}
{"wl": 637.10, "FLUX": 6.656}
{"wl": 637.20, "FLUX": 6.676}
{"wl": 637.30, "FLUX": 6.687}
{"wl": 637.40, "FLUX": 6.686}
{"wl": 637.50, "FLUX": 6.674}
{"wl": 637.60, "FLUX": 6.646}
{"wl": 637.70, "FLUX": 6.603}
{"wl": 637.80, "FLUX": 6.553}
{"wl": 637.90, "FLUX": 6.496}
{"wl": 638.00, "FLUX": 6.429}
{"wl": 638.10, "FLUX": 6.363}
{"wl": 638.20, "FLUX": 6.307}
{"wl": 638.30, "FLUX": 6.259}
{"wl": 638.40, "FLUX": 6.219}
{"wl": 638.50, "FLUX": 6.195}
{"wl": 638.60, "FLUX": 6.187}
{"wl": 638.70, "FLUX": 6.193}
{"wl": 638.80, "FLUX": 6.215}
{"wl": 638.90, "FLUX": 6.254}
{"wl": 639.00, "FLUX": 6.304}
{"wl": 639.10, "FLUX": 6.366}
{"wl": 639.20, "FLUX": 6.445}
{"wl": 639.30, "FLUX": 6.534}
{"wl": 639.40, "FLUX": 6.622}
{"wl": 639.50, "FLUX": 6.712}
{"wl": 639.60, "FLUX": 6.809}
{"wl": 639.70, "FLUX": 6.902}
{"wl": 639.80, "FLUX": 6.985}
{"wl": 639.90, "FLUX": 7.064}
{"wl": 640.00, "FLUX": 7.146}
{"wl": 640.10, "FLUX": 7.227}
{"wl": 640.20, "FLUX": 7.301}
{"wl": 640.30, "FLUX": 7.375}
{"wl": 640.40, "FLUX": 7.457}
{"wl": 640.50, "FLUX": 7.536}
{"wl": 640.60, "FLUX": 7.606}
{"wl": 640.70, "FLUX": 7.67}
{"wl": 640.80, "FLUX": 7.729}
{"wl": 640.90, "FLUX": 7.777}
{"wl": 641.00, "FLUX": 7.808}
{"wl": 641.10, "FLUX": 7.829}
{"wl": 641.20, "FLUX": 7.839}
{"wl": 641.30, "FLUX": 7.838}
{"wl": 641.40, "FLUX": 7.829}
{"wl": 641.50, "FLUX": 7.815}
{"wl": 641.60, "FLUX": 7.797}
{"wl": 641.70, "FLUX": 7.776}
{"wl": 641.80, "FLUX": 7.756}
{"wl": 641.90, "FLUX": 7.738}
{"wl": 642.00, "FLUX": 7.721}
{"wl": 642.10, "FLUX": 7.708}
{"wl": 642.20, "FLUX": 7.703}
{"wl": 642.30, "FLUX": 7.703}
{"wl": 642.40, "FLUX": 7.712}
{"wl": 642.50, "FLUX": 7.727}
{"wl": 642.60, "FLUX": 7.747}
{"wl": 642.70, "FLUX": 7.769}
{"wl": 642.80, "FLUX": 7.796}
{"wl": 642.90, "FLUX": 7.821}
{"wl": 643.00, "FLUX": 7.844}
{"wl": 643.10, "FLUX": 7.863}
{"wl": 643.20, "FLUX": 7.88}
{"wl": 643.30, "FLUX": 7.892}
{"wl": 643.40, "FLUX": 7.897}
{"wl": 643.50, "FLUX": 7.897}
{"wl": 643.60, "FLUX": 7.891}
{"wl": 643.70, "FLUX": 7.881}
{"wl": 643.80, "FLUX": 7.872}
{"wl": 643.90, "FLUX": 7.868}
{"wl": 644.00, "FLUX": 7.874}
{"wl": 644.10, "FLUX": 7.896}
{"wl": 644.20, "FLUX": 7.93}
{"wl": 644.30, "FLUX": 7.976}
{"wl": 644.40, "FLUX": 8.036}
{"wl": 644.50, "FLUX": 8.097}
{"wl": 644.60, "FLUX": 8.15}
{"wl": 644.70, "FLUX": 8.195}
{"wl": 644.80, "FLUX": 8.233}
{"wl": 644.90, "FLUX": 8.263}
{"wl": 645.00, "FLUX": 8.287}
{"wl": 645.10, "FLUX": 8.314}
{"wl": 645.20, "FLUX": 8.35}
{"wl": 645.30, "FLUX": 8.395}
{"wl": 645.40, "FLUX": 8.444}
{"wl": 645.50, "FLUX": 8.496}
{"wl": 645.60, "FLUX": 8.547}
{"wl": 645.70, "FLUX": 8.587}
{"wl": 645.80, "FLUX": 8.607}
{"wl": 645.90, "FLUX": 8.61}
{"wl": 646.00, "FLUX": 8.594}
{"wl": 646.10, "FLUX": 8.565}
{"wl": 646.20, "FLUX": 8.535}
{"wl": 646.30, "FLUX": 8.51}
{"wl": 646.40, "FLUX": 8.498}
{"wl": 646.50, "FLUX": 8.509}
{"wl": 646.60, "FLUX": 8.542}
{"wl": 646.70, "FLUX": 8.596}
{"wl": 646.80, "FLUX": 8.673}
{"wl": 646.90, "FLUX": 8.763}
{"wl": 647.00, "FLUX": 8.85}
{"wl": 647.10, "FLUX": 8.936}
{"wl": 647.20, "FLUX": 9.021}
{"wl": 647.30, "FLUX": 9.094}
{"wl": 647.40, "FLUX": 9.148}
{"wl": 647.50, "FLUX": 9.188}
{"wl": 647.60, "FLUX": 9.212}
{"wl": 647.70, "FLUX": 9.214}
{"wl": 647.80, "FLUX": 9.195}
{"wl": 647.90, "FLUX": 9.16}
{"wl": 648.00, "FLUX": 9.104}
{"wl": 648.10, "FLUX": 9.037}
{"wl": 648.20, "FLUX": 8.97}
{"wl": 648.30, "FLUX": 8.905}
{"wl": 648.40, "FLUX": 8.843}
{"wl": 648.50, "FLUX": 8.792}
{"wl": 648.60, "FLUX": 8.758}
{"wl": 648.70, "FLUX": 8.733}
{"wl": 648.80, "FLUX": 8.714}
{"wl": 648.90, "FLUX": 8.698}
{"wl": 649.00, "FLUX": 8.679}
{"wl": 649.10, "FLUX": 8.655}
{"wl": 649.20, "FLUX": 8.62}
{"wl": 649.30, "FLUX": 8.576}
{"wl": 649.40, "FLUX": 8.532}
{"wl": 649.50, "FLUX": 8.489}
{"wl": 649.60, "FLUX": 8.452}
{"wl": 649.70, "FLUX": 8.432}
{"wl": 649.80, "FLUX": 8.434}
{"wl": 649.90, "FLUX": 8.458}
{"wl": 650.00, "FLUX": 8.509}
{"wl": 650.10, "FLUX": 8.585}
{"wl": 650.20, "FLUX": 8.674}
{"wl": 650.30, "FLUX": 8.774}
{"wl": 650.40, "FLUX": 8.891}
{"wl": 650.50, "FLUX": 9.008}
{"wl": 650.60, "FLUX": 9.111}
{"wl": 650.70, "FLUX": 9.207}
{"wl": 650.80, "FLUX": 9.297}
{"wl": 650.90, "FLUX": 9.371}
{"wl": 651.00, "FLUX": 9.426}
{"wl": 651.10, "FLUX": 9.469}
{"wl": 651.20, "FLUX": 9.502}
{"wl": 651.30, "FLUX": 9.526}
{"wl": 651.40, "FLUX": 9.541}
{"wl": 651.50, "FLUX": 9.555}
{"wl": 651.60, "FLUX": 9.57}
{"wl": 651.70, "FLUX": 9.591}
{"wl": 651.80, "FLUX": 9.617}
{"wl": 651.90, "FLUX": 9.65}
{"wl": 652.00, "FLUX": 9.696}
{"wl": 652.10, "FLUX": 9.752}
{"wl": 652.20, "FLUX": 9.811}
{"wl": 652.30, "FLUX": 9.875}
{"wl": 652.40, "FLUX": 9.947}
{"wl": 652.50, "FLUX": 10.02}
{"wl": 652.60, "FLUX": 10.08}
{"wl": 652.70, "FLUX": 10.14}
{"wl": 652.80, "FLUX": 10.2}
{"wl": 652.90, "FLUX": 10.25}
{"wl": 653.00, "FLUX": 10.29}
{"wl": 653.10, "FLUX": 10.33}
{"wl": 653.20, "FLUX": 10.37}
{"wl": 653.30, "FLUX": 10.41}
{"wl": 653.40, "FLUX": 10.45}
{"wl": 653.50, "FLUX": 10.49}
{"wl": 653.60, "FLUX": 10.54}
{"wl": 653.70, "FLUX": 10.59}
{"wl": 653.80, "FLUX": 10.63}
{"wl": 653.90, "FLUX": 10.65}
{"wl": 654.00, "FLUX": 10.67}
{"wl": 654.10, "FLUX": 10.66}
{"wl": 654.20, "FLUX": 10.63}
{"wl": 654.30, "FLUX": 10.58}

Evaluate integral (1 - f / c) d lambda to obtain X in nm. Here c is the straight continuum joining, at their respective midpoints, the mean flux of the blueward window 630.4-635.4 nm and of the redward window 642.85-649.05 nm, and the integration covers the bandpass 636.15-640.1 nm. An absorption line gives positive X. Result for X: 0.43 nm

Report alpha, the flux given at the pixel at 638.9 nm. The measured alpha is 6.254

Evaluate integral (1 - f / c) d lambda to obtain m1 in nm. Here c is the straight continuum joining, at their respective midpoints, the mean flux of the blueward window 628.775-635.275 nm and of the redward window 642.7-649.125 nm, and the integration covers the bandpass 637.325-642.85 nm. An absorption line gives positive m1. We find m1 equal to 0.32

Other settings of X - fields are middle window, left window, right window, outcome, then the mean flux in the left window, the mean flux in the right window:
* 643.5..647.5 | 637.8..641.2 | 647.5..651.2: -0.15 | 6.87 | 8.87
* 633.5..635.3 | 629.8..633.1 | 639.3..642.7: -0.19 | 6.03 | 7.5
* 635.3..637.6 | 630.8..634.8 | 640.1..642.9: 0.10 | 6.6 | 7.7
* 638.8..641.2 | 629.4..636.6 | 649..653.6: 0.16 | 6.46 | 9.42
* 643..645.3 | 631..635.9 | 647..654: 0.10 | 6.76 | 9.36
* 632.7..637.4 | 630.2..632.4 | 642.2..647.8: -0.19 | 6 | 8.31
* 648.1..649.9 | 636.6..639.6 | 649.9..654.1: 0.07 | 6.48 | 9.75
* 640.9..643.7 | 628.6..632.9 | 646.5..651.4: -0.02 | 5.78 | 8.89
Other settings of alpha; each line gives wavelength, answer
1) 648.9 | 8.698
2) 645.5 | 8.496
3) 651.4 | 9.541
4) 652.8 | 10.2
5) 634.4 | 7.233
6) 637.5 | 6.674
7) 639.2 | 6.445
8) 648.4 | 8.843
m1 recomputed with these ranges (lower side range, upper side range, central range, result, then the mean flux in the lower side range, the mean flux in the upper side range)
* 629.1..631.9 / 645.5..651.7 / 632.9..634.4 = -0.16 nm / 5.66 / 8.87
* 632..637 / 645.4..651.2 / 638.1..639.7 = 0.23 nm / 6.84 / 8.81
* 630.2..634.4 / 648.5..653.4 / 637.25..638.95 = 0.20 nm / 6.38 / 9.3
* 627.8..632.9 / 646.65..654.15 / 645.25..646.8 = 0.00 nm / 5.64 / 9.36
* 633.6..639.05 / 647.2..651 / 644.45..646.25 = -0.03 nm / 6.77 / 8.86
